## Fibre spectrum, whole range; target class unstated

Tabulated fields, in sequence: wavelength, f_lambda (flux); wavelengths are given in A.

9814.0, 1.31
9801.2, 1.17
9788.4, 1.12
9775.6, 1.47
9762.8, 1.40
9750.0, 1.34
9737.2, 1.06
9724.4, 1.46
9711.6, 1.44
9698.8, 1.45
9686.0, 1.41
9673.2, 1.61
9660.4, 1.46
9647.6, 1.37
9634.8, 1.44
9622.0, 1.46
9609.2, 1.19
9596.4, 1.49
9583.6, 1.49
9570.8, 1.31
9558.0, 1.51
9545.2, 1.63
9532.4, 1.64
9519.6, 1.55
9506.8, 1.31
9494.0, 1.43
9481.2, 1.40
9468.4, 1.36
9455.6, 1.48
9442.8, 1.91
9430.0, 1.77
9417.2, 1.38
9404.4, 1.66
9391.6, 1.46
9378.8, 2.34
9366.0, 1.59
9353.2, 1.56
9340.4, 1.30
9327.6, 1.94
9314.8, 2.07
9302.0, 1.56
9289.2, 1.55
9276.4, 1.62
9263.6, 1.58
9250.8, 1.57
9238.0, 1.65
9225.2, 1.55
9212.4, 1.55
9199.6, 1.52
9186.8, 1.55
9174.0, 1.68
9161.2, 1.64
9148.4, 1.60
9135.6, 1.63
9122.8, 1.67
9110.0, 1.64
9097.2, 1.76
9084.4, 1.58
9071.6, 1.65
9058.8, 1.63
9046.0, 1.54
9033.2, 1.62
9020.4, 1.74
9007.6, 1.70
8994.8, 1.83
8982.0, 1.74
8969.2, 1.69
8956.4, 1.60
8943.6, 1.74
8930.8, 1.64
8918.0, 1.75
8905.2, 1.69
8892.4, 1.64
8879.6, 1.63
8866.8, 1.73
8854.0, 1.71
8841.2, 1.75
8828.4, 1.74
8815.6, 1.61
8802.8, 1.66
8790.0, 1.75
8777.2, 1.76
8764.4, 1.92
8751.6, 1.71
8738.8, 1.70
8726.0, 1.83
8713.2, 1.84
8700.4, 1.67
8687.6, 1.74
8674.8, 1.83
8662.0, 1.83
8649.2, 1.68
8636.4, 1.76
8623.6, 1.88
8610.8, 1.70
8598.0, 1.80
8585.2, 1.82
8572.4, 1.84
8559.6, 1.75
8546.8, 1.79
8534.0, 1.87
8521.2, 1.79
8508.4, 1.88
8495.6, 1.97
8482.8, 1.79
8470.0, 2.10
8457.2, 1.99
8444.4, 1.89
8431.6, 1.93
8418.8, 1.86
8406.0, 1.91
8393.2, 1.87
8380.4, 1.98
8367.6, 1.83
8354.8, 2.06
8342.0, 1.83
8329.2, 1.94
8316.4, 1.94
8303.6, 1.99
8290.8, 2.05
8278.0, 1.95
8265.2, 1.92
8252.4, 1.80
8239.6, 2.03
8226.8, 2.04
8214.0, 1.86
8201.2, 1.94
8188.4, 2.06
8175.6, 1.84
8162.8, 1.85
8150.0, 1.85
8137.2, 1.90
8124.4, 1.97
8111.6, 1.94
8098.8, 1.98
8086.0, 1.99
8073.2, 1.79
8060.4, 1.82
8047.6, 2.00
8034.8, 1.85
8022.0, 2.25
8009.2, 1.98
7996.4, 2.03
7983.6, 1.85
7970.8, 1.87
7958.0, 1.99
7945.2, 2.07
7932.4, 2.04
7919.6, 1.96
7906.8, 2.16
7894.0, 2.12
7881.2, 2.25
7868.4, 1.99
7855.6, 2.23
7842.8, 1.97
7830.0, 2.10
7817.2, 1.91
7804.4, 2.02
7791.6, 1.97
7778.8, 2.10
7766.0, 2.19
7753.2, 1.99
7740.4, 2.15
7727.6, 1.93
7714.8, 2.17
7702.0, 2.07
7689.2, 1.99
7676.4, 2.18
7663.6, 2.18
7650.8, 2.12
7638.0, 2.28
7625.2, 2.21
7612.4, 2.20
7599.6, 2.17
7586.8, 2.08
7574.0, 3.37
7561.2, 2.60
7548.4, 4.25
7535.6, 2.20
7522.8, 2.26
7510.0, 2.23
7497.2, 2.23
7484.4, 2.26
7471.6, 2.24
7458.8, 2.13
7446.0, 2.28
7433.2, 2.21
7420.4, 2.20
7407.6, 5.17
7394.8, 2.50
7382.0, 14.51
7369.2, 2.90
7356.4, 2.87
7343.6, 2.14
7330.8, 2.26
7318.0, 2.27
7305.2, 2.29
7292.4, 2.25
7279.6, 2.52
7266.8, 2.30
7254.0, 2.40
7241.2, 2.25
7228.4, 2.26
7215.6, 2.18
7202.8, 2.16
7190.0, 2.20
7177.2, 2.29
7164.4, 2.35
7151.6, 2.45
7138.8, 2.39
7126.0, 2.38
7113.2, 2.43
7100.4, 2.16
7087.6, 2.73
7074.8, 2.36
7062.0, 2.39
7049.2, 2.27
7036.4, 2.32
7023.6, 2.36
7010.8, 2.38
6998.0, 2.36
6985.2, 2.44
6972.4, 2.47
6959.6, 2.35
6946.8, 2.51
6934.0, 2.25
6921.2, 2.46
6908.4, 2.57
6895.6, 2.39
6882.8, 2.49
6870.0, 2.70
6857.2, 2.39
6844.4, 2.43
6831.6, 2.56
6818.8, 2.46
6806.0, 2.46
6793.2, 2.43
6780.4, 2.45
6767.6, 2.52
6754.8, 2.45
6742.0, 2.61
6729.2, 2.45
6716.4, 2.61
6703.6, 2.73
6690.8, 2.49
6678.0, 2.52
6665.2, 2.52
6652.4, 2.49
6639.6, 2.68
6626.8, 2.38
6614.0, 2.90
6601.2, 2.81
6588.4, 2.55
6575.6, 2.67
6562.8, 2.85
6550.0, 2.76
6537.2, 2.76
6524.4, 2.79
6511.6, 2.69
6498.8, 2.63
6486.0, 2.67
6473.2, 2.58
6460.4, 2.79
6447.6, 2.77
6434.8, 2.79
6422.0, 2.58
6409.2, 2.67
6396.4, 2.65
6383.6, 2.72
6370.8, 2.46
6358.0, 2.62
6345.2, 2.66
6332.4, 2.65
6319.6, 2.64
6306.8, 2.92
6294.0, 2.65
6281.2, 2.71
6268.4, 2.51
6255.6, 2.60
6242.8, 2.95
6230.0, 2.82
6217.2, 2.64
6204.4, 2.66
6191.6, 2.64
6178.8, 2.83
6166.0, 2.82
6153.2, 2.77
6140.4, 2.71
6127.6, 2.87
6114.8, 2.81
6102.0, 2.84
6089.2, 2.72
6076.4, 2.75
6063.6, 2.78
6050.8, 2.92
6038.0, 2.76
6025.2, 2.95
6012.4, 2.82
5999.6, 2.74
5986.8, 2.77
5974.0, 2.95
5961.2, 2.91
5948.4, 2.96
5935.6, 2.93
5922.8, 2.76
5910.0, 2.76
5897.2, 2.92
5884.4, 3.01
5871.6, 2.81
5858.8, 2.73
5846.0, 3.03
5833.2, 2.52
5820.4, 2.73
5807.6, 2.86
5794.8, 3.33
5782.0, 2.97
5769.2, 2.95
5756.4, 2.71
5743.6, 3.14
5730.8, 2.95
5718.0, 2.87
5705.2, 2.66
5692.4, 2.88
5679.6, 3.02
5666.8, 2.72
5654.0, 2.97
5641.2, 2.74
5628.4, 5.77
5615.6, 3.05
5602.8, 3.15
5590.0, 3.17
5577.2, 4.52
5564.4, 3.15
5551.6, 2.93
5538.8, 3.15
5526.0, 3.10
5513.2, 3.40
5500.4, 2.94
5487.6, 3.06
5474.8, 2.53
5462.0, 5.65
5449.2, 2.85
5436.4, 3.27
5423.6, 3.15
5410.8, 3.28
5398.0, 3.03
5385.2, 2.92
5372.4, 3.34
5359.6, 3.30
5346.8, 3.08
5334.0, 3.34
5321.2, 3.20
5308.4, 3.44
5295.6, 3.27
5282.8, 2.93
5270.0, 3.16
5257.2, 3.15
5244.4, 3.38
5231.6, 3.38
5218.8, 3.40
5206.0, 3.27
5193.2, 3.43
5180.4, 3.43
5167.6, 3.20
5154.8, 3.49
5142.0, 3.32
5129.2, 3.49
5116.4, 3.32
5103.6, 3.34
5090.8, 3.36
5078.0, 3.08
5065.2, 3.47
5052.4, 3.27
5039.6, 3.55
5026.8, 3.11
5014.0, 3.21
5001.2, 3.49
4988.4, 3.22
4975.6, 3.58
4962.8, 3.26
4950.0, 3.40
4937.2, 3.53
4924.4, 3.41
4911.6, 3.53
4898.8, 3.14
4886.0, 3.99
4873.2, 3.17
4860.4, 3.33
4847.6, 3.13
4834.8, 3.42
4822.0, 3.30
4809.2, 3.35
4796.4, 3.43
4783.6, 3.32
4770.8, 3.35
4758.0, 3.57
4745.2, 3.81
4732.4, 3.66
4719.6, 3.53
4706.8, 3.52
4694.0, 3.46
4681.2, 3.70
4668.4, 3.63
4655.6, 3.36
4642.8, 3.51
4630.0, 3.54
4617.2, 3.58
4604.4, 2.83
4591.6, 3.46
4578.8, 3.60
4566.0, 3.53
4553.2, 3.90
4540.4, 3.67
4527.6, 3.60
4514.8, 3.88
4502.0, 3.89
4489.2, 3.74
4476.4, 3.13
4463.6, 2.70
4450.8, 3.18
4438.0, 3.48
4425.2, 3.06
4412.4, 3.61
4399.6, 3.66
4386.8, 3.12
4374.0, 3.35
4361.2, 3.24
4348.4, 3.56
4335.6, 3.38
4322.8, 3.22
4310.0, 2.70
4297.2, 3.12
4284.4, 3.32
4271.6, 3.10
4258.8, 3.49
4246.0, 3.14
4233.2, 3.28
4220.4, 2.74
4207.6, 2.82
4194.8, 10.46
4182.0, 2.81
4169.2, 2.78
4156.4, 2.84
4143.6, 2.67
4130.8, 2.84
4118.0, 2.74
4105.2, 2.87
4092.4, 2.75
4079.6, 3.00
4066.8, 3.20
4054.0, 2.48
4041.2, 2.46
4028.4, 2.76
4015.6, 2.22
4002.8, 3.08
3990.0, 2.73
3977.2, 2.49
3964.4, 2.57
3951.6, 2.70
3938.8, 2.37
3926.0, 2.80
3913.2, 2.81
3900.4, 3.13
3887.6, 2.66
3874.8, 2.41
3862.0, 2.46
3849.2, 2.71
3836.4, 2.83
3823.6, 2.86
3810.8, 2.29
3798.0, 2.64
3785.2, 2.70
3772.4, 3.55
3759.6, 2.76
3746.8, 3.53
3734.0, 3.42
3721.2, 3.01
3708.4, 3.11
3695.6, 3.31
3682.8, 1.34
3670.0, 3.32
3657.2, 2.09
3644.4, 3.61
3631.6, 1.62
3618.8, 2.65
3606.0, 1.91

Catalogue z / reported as 0.12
